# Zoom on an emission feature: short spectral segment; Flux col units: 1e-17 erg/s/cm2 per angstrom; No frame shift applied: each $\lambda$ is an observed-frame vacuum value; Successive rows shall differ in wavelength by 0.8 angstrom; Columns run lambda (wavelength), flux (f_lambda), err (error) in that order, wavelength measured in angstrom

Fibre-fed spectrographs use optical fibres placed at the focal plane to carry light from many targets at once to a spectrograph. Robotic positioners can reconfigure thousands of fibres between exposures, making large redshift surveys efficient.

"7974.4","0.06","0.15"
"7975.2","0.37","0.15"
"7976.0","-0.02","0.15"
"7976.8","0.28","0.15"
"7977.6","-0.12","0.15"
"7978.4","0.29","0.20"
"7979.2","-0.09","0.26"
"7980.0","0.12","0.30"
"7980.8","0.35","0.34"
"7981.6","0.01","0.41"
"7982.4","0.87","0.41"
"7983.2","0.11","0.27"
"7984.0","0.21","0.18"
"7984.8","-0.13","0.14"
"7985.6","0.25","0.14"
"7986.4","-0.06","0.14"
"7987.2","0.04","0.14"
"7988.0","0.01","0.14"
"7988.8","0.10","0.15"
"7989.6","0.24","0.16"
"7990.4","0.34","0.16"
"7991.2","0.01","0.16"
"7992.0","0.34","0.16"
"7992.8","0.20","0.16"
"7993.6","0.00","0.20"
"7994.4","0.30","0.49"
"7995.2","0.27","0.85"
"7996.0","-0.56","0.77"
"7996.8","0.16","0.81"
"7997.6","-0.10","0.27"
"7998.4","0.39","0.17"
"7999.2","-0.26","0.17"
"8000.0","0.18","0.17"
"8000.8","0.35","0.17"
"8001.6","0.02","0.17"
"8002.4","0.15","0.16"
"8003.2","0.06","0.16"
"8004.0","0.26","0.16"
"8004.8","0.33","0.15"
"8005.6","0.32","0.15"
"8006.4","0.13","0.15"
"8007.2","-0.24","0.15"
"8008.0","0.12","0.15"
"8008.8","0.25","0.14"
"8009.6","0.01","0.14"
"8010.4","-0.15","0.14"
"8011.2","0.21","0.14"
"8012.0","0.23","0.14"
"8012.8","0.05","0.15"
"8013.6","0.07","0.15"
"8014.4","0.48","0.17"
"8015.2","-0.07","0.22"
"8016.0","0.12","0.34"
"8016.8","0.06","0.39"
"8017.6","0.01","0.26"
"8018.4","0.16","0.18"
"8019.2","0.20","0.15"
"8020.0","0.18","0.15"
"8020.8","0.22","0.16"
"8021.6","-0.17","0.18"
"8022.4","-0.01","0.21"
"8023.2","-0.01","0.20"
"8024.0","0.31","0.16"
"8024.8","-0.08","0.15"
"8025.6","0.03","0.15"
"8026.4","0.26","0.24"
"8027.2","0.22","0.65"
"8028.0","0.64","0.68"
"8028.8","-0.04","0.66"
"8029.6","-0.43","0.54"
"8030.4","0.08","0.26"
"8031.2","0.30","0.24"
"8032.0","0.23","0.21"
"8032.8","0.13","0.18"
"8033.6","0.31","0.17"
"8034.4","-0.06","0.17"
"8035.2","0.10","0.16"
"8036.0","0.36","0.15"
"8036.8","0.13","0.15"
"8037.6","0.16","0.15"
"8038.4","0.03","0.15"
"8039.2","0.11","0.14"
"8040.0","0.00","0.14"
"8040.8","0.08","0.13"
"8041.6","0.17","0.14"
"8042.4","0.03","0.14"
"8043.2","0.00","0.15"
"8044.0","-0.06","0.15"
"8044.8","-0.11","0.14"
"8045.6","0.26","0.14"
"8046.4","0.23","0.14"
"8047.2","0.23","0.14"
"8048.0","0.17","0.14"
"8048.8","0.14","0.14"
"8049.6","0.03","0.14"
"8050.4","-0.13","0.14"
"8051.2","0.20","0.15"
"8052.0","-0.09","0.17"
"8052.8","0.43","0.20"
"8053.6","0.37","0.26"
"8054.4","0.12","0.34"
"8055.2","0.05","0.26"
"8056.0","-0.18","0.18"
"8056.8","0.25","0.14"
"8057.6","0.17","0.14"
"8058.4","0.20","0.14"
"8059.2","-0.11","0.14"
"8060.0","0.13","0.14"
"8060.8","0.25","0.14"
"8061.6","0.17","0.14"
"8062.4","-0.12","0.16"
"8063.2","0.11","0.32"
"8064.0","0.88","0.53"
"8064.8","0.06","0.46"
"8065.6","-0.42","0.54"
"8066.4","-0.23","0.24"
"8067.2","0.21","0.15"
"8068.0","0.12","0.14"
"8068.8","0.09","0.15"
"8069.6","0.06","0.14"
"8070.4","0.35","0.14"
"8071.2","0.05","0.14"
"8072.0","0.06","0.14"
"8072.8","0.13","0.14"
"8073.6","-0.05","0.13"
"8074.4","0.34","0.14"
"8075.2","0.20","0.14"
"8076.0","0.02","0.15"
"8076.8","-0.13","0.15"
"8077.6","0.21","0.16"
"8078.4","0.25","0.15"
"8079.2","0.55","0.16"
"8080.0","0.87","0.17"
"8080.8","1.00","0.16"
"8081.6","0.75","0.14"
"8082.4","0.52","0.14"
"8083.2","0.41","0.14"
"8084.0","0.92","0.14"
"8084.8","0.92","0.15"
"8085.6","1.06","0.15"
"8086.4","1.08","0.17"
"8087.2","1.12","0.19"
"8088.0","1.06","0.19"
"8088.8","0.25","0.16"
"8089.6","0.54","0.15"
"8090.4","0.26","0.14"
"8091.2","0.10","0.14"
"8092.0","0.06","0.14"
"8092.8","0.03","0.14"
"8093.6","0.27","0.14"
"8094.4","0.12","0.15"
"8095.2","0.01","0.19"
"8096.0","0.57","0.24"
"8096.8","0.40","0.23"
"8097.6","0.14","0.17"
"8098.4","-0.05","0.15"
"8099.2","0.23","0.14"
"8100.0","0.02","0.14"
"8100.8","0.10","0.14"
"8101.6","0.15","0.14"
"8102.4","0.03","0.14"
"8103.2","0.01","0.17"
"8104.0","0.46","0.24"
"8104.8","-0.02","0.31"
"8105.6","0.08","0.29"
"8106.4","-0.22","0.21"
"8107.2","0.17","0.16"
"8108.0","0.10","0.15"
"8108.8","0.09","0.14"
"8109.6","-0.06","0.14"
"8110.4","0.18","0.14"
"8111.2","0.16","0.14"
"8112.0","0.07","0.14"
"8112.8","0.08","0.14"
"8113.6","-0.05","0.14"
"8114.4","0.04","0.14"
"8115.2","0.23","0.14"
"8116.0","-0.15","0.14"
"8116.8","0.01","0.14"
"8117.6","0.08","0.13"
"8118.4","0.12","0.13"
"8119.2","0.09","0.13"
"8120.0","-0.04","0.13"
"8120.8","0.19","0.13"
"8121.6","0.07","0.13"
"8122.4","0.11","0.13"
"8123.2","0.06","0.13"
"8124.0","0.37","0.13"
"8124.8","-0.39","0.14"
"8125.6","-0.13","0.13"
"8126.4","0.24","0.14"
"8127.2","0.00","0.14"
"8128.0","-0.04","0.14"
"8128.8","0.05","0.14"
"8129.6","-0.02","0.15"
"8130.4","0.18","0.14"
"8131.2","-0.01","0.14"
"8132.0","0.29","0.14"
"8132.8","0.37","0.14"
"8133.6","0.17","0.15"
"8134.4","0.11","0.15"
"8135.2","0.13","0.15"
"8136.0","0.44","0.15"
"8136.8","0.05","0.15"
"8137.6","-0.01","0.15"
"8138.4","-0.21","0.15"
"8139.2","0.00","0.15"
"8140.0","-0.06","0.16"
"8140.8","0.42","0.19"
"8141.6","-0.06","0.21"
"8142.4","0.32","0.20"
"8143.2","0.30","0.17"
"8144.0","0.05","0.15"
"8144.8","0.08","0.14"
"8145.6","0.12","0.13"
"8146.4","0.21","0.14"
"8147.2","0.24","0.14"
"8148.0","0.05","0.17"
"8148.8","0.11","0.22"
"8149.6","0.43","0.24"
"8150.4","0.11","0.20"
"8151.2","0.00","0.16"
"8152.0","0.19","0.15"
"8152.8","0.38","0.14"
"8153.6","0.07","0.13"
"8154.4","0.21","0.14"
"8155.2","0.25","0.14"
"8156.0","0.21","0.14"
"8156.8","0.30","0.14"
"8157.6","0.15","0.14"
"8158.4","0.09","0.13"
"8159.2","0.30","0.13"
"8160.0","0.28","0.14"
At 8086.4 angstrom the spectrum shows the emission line [O II]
